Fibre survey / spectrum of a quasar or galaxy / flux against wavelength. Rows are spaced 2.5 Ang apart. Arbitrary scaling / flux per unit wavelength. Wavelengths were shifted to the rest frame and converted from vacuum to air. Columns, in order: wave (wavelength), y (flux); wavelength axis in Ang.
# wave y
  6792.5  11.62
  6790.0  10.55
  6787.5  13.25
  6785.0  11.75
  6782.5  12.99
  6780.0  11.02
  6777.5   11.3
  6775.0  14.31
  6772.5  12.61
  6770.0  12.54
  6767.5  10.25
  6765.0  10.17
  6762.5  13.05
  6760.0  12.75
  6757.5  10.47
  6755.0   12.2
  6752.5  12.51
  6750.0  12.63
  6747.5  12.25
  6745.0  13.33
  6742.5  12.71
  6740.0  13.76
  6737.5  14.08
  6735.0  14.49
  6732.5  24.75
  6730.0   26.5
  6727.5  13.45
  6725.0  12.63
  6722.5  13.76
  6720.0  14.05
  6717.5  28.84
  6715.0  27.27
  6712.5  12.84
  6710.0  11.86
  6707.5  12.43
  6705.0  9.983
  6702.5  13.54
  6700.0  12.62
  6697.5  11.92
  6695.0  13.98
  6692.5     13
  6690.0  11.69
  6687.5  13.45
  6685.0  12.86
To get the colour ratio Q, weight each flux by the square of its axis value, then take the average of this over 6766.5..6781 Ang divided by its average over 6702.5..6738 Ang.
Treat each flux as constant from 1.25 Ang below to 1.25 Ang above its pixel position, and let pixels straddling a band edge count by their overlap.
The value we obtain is 0.7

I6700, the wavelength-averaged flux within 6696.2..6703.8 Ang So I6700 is 12.7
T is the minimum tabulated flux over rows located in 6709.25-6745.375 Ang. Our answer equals 11.86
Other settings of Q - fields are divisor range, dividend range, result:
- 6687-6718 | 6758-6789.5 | 0.85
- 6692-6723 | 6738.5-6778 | 0.83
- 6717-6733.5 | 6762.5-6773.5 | 0.63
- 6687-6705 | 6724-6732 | 1.46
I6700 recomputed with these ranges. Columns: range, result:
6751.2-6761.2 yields 12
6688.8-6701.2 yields 12.6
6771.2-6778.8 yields 12.7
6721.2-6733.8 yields 18.2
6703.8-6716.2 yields 14.8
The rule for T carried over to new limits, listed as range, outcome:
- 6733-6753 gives 12.25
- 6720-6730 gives 12.63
